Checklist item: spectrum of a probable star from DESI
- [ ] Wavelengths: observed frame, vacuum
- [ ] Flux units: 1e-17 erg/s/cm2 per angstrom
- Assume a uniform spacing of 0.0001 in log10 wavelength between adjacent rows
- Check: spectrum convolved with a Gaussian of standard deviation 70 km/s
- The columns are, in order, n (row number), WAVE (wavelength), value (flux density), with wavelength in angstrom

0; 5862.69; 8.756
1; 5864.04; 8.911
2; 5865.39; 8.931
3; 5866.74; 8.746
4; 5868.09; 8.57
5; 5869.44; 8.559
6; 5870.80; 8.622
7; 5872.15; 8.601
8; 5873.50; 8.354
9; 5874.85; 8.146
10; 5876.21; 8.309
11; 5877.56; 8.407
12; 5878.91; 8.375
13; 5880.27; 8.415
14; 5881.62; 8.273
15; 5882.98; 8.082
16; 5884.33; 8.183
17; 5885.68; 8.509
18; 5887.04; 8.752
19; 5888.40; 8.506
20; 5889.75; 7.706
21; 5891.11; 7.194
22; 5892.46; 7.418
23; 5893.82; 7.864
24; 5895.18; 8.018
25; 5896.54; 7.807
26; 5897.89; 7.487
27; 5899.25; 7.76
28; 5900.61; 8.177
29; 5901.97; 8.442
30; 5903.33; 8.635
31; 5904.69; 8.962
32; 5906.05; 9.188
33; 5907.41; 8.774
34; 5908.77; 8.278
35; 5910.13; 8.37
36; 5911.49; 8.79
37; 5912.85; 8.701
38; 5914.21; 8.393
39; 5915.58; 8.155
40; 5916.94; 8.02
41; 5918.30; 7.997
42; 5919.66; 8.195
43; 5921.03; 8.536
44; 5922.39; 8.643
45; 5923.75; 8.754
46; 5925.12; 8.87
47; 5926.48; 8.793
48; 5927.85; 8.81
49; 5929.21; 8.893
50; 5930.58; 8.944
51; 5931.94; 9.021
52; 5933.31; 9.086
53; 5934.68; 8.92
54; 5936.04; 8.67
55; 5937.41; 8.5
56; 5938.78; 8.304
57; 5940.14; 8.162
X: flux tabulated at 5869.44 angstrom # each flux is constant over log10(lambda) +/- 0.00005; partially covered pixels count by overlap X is 8.559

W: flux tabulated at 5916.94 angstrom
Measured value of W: 8.02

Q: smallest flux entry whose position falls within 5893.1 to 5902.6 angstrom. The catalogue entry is 7.487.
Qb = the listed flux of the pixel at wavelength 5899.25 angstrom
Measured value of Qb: 7.76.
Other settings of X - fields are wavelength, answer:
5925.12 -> 8.87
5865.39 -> 8.931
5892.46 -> 7.418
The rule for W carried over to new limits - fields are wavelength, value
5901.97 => 8.442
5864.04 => 8.911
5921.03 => 8.536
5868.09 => 8.57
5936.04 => 8.67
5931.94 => 9.021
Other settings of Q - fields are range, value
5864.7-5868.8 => 8.57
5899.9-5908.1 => 8.177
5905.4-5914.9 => 8.278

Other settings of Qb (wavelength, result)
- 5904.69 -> 8.962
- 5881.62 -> 8.273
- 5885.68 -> 8.509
